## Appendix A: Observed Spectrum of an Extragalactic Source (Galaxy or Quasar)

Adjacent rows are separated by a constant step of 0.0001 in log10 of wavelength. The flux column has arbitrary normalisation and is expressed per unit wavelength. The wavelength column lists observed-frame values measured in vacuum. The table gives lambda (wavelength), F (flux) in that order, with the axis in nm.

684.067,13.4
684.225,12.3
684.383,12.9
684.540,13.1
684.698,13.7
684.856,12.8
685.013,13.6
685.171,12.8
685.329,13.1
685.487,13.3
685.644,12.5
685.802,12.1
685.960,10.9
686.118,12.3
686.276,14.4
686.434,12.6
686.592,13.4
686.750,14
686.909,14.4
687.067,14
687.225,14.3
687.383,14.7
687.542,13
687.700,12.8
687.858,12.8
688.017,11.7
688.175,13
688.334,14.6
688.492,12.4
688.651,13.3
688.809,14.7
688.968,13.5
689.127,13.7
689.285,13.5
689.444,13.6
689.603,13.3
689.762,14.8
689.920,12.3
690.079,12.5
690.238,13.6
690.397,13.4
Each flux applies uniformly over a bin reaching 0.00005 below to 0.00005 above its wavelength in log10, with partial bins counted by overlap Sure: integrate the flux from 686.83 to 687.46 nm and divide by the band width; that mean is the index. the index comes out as 14.4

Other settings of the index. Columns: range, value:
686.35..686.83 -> 13.3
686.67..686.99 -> 14.2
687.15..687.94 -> 13.5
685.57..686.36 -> 12.4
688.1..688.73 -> 13.3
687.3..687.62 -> 13.8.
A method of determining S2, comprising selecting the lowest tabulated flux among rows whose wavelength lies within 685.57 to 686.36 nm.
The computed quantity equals 10.9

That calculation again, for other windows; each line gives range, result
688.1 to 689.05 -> 12.4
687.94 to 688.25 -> 11.7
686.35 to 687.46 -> 12.6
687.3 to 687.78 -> 12.8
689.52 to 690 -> 12.3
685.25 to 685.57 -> 13.1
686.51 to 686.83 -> 13.4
